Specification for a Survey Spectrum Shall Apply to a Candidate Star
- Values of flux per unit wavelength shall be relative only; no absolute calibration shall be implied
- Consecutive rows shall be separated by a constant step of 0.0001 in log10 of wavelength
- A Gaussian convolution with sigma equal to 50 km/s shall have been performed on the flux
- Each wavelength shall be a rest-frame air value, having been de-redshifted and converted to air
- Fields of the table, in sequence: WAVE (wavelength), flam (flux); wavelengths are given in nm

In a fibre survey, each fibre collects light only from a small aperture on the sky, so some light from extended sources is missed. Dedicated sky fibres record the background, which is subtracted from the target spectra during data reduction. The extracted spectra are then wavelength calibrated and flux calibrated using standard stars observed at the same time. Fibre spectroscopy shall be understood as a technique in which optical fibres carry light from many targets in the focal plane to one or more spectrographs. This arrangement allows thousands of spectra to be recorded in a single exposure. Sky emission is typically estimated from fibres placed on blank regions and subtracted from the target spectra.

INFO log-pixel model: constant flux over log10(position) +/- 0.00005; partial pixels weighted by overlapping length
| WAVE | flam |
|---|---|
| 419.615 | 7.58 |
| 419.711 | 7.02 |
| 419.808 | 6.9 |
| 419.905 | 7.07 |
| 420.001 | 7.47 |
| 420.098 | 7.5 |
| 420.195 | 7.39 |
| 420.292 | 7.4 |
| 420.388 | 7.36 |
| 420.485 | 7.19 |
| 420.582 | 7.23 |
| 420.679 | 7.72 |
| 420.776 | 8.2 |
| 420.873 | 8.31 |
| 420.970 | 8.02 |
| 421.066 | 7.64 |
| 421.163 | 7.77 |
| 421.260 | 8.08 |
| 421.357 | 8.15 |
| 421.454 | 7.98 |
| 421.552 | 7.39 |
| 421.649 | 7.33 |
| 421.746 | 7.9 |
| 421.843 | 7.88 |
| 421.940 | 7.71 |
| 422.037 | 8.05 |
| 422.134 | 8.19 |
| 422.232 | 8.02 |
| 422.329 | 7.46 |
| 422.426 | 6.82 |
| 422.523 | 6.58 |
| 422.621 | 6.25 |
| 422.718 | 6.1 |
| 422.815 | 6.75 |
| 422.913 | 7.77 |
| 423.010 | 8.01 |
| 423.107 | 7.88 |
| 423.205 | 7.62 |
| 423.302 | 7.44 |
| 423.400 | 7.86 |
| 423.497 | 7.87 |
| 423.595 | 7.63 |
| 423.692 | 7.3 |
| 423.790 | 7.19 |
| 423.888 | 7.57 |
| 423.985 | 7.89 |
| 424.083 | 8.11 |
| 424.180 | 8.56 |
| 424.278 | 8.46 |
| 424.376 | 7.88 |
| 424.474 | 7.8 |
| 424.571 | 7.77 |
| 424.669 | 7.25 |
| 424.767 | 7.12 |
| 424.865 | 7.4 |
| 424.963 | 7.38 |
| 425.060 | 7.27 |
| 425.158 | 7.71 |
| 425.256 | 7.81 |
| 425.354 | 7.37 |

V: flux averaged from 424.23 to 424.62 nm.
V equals 7.98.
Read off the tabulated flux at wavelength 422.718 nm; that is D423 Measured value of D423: 6.1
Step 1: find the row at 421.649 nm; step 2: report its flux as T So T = 7.33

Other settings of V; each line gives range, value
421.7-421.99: 7.84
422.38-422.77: 6.44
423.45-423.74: 7.6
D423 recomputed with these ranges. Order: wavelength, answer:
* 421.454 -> 7.98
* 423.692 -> 7.3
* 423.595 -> 7.63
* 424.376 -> 7.88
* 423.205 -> 7.62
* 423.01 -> 8.01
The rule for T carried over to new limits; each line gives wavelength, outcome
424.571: 7.77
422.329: 7.46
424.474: 7.8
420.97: 8.02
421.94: 7.71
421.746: 7.9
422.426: 6.82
